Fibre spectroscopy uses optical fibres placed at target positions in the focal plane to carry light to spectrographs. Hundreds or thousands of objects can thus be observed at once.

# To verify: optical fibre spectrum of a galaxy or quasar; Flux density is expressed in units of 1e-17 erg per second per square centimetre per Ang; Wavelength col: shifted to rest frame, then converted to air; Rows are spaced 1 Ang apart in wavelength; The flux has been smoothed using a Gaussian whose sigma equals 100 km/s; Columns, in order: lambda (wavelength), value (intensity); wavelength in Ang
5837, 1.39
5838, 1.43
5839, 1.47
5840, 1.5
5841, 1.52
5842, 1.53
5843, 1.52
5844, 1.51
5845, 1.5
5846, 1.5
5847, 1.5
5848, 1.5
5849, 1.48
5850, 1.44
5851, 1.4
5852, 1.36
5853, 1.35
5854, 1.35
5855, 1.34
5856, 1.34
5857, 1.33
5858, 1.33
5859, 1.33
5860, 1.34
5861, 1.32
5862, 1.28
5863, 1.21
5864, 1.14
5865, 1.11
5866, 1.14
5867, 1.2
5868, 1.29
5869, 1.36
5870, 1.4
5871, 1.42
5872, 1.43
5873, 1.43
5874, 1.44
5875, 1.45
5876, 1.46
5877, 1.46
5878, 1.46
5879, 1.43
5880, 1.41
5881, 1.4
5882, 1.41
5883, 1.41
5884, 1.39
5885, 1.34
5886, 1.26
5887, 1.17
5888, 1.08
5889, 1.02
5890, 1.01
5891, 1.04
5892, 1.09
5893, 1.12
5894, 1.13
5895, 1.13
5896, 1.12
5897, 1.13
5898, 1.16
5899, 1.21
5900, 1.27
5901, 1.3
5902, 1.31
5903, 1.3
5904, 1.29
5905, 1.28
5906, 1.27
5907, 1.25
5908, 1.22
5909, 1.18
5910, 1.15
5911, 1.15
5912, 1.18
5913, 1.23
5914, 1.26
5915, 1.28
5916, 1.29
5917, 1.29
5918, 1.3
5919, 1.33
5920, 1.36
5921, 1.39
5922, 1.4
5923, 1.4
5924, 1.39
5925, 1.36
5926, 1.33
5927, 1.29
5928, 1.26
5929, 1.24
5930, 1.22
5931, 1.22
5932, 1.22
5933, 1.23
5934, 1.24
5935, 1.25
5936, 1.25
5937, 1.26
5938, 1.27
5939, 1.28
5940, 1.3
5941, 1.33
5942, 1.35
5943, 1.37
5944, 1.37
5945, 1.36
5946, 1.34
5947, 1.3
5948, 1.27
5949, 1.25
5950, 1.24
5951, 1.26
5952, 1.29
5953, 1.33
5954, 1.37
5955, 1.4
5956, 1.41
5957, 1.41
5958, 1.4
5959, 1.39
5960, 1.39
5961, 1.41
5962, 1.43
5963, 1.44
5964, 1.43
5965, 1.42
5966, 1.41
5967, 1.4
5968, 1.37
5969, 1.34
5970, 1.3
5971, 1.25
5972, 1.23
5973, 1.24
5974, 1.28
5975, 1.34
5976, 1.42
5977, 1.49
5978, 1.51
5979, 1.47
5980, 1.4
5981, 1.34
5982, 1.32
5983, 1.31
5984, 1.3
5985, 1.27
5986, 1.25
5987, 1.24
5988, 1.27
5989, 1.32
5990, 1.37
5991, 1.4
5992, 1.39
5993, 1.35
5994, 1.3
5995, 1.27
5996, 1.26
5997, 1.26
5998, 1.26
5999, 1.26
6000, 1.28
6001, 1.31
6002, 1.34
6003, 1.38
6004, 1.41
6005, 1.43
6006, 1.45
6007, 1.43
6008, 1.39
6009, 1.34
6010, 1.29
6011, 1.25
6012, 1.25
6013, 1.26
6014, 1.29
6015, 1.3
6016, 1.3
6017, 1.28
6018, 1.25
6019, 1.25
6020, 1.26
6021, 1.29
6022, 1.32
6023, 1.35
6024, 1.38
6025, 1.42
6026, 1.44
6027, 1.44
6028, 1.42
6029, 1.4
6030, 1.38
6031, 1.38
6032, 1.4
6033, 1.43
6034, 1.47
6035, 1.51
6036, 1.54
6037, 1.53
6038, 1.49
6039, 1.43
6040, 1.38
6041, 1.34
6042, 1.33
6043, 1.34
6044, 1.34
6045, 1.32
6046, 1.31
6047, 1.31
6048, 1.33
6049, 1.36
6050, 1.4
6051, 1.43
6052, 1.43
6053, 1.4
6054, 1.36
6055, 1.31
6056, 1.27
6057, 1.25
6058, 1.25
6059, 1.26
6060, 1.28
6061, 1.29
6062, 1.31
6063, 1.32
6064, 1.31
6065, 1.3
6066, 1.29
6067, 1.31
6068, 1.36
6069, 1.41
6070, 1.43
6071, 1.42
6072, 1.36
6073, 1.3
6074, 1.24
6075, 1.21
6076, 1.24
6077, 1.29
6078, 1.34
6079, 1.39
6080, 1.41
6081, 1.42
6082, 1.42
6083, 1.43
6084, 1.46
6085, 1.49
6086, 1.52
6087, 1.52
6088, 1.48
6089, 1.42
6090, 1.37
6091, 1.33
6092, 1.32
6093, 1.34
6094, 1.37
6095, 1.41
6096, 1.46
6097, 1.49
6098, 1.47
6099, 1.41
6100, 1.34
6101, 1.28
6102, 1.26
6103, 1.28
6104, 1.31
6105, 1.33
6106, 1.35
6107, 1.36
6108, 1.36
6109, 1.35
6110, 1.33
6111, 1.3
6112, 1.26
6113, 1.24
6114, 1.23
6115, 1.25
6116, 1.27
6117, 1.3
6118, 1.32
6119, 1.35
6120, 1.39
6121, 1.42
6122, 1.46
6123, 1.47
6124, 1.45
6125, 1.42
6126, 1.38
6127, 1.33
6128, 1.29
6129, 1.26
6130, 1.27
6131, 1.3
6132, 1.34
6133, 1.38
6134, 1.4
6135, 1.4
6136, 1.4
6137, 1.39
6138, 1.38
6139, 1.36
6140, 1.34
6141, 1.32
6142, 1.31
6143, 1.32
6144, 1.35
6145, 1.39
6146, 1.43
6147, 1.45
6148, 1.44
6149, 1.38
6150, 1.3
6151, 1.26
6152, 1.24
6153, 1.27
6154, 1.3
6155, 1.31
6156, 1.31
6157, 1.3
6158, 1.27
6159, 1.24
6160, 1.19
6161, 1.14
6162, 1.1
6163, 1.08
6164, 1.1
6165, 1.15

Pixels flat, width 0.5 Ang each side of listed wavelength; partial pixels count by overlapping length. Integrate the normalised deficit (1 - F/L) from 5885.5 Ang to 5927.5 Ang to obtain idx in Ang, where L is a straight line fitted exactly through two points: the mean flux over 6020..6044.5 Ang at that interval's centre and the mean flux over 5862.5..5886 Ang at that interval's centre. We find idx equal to 4.1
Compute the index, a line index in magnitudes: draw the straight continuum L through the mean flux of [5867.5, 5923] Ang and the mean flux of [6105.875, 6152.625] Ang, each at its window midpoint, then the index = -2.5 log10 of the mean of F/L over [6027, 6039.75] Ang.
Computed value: -0.10 mag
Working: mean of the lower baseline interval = 1.28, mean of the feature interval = 1.45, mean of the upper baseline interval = 1.35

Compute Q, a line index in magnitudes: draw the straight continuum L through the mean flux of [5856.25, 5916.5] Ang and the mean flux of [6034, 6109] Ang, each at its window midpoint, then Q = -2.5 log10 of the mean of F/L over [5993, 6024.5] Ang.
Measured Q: 0.02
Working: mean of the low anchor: 1.27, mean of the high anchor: 1.37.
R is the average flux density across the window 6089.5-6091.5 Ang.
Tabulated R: 1.35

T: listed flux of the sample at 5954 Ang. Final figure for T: 1.37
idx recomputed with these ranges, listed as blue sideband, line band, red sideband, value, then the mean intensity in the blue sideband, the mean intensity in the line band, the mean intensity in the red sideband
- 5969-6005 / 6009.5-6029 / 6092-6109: 0.2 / 1.33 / 1.32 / 1.36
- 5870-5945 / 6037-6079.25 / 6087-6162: -0.4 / 1.28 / 1.34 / 1.34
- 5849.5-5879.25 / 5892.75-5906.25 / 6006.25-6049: 1.3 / 1.34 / 1.22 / 1.36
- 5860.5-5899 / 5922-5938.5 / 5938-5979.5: 0.5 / 1.27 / 1.28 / 1.35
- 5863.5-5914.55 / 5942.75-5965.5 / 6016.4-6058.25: -0.9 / 1.26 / 1.36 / 1.37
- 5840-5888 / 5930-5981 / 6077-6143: 1.3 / 1.37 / 1.34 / 1.37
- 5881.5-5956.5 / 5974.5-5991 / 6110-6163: -0.9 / 1.26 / 1.35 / 1.32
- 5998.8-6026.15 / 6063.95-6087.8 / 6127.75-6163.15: -0.9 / 1.33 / 1.37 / 1.31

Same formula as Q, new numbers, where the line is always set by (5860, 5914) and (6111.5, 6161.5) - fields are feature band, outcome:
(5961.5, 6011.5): -0.05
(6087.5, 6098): -0.07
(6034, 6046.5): -0.08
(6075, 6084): -0.04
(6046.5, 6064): -0.01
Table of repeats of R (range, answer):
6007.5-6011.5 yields 1.32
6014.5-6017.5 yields 1.29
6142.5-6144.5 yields 1.33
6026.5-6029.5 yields 1.42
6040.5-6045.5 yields 1.33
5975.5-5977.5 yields 1.46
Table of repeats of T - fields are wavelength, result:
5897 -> 1.13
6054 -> 1.36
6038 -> 1.49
